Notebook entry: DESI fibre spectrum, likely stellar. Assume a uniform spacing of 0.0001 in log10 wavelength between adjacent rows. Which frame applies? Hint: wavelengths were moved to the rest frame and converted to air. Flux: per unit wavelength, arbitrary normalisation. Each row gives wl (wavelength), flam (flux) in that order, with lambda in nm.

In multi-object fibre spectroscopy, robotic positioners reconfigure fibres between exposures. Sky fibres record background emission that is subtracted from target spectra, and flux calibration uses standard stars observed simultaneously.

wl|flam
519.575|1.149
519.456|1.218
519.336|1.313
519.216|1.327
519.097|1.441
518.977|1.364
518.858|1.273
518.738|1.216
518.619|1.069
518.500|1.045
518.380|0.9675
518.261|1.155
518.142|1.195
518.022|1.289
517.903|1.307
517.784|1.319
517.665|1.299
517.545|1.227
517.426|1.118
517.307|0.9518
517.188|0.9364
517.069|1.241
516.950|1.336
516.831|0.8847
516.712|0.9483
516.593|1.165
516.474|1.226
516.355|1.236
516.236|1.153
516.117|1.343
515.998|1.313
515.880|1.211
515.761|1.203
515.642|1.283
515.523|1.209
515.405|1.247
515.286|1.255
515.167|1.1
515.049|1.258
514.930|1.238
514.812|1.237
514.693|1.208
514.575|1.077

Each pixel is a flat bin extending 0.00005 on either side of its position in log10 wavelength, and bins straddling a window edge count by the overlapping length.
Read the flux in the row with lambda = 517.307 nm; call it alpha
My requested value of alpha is 0.9518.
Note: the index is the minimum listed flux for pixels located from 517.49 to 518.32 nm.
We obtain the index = 1.155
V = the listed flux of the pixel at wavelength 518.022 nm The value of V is 1.289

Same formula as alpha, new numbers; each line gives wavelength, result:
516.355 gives 1.236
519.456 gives 1.218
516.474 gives 1.226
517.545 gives 1.227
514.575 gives 1.077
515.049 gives 1.258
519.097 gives 1.441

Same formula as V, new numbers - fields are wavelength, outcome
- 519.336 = 1.313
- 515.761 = 1.203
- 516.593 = 1.165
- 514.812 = 1.237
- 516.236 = 1.153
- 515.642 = 1.283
